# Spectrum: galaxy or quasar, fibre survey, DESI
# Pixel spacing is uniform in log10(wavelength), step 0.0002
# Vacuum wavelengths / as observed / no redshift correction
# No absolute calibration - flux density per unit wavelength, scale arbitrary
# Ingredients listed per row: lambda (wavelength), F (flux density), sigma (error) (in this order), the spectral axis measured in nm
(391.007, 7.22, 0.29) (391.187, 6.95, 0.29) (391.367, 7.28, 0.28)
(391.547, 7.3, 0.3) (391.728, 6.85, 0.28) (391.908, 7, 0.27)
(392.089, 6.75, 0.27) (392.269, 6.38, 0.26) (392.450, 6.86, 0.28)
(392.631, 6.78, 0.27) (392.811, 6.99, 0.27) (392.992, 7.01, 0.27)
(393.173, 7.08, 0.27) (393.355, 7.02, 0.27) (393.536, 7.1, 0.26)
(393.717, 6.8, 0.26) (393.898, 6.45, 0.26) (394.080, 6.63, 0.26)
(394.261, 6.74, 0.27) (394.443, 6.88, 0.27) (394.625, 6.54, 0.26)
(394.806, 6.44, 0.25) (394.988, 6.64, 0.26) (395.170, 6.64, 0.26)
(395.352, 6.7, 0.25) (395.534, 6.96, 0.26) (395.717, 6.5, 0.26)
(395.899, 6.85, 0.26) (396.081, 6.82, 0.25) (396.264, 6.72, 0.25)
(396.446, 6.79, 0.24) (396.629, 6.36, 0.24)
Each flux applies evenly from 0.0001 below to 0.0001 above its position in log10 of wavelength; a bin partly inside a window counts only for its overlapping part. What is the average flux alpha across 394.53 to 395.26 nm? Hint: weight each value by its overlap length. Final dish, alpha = 6.57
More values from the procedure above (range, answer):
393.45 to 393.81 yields 6.96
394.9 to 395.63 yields 6.73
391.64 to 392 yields 6.92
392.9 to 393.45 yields 7.03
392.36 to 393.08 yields 6.92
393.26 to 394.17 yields 6.8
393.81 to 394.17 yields 6.53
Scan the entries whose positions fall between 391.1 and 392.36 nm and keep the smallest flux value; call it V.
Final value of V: 6.38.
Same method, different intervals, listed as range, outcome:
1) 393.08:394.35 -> 6.45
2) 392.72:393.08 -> 6.99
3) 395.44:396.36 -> 6.5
